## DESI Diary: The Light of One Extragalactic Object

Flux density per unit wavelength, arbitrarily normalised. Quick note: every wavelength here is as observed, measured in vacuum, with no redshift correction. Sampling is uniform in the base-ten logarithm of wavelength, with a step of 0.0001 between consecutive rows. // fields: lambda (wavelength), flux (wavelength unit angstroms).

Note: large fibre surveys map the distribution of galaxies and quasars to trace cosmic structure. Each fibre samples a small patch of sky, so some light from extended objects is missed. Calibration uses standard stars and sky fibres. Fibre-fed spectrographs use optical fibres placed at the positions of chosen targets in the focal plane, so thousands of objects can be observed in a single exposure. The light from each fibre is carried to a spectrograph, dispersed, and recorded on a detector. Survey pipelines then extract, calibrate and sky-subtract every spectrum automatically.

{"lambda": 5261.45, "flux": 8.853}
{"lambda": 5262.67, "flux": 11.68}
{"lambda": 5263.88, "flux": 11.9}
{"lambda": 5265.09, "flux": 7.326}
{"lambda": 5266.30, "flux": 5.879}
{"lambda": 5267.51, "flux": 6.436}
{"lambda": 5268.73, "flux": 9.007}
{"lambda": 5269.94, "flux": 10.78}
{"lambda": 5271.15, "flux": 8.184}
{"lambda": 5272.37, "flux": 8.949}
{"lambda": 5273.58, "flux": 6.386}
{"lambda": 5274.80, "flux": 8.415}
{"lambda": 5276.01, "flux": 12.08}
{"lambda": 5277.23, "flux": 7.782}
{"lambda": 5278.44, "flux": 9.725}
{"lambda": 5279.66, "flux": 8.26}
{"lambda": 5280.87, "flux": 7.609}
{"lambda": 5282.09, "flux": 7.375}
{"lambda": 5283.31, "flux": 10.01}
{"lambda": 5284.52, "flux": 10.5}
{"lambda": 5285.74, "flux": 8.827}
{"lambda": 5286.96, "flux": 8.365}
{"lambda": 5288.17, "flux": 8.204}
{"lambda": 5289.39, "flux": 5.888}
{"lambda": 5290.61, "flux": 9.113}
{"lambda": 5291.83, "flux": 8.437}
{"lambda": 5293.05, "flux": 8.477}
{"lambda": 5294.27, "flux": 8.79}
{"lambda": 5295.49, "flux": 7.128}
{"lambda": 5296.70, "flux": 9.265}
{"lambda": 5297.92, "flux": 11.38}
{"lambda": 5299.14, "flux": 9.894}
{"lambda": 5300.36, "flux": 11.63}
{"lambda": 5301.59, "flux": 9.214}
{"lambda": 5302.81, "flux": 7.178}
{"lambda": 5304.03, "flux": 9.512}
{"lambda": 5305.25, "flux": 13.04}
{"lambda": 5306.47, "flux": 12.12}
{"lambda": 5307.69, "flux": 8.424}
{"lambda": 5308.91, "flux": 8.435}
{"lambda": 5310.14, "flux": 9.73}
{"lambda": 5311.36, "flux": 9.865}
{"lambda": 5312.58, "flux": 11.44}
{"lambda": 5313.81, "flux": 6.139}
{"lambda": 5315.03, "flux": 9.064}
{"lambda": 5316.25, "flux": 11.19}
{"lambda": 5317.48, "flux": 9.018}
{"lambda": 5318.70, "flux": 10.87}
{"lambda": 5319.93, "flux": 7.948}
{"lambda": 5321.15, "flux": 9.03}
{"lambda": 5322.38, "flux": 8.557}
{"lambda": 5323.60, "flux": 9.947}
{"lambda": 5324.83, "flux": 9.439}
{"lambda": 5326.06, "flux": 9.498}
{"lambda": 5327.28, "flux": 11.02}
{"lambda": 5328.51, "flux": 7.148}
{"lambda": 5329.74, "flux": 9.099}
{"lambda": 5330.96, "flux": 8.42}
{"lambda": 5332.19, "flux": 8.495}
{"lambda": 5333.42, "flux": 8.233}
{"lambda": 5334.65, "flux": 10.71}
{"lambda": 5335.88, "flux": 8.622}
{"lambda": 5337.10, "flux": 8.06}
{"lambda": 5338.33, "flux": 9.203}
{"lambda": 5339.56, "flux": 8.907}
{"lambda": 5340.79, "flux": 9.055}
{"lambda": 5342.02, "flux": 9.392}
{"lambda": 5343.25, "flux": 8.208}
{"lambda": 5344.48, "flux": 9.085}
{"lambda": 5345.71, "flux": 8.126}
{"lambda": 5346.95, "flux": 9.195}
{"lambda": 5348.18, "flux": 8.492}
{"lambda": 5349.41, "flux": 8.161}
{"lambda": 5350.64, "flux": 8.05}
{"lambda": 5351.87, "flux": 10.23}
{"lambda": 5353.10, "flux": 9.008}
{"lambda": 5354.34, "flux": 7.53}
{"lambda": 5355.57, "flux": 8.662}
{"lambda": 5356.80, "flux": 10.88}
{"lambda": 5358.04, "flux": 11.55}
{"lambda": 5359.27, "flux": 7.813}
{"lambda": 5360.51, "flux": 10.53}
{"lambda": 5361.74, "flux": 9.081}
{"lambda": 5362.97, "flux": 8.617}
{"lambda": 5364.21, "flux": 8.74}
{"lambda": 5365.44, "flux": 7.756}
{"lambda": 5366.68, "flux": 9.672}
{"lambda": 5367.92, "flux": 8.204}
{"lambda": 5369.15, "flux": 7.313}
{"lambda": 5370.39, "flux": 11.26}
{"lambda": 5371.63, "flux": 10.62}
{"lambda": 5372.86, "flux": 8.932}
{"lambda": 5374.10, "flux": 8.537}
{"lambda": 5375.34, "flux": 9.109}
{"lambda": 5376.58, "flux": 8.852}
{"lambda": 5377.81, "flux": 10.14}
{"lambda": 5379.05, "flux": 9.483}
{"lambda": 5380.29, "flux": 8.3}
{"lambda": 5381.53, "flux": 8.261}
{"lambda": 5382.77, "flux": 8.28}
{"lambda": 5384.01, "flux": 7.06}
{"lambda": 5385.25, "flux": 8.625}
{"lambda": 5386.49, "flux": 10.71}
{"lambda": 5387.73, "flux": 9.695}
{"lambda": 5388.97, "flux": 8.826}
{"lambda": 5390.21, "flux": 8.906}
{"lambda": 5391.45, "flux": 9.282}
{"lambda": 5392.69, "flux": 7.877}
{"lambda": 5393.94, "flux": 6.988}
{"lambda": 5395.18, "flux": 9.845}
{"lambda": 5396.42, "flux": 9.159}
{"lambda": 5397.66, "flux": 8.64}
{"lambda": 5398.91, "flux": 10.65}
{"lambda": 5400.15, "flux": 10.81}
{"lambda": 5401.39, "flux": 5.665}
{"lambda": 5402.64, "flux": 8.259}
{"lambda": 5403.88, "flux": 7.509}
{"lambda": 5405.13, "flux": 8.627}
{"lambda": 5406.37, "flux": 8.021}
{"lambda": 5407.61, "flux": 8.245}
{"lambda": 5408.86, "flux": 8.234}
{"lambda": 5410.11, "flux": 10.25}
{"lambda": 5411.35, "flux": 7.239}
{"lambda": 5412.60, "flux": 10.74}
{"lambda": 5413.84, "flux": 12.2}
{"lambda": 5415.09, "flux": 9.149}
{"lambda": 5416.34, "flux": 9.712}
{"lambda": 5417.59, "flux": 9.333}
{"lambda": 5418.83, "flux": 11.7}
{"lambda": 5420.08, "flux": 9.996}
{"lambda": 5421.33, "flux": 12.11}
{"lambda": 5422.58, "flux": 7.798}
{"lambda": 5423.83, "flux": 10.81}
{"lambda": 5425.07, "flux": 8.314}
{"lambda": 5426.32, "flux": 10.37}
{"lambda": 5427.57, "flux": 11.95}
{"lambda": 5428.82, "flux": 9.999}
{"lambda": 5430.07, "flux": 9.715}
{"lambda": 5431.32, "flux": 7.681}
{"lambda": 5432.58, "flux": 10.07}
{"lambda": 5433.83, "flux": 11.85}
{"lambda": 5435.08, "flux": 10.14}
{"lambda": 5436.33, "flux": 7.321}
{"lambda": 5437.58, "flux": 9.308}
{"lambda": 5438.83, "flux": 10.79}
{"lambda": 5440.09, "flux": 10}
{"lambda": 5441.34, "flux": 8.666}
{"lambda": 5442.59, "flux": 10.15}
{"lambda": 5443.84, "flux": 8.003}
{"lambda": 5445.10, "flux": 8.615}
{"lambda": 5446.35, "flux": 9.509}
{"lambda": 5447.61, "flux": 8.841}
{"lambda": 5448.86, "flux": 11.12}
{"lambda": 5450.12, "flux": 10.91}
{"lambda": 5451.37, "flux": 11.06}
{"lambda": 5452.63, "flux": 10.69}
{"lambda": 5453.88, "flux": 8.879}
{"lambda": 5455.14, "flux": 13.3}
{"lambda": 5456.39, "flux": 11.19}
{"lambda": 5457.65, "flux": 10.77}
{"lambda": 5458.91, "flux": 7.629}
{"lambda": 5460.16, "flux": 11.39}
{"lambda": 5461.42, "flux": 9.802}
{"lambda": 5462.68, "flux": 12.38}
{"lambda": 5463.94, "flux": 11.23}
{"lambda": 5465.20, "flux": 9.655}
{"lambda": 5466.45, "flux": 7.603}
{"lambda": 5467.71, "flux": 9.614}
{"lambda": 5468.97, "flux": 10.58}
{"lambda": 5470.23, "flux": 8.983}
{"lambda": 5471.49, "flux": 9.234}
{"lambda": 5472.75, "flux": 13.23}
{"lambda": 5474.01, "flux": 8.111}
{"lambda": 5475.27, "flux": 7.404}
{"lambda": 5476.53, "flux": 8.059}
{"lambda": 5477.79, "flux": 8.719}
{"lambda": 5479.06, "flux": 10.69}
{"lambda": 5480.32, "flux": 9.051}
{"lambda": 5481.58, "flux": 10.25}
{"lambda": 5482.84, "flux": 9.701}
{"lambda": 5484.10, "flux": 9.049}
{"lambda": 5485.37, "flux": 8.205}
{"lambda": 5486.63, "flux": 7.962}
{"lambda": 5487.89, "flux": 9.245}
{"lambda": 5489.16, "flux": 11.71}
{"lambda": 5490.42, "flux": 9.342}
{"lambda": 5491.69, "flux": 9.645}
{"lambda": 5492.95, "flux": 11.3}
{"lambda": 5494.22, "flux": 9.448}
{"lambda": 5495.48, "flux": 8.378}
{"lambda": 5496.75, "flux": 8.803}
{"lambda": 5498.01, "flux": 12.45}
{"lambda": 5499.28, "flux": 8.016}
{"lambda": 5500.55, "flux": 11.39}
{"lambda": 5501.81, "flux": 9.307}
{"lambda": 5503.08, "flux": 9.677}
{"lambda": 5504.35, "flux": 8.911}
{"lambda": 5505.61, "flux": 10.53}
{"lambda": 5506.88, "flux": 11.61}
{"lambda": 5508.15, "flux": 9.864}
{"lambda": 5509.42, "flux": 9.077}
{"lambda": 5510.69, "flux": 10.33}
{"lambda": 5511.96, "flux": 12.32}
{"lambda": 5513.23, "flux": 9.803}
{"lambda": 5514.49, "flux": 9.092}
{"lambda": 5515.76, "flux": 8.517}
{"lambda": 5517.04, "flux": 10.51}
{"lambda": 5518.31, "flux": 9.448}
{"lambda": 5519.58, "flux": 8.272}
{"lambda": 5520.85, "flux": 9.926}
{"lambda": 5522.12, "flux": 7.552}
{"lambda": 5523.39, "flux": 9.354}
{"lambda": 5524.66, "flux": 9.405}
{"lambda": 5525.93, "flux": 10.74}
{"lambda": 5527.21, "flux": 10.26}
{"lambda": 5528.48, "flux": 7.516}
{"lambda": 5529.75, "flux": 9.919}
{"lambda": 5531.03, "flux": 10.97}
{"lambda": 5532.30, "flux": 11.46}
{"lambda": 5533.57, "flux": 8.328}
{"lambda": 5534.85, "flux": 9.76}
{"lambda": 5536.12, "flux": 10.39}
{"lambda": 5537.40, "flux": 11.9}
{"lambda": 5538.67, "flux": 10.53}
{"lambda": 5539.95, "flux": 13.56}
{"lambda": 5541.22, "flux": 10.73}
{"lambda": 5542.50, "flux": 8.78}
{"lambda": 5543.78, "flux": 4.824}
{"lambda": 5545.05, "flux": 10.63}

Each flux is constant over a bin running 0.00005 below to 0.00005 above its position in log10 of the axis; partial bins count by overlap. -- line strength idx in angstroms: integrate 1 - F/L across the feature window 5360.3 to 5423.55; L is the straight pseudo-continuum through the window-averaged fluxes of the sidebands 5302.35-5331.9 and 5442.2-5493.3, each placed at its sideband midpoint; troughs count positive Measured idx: 3.48 angstroms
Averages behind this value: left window 9.42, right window 9.81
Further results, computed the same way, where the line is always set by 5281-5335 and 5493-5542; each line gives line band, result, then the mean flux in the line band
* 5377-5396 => 1.3 angstroms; 8.82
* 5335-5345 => 0.5 angstroms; 8.87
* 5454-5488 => 0.2 angstroms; 9.74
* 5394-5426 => 1.0 angstroms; 9.29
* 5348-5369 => 0.9 angstroms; 8.97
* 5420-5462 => -1.2 angstroms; 9.96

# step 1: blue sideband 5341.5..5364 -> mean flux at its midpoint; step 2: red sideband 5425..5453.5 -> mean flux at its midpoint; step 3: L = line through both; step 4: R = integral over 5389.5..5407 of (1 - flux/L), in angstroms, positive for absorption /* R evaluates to 1.6 angstroms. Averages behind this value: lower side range 9.03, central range 8.59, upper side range 9.81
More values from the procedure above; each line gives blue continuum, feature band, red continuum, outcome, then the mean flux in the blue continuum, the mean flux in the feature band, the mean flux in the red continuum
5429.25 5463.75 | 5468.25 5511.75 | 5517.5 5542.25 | 1.38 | 10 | 9.68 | 9.99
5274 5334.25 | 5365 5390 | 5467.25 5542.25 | 1.08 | 9.16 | 8.99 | 9.79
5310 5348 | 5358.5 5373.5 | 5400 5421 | 0.10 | 9.1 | 9.07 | 9.16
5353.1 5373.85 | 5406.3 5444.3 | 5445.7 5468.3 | 0.85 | 9.18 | 9.71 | 10.3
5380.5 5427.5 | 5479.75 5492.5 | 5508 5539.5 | 0.23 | 9.16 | 9.45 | 9.83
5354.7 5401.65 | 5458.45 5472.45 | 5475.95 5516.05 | -0.57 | 9.05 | 9.94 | 9.71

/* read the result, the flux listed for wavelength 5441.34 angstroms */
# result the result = 8.666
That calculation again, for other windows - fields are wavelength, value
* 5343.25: 8.208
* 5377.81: 10.14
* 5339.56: 8.907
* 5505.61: 10.53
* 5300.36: 11.63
